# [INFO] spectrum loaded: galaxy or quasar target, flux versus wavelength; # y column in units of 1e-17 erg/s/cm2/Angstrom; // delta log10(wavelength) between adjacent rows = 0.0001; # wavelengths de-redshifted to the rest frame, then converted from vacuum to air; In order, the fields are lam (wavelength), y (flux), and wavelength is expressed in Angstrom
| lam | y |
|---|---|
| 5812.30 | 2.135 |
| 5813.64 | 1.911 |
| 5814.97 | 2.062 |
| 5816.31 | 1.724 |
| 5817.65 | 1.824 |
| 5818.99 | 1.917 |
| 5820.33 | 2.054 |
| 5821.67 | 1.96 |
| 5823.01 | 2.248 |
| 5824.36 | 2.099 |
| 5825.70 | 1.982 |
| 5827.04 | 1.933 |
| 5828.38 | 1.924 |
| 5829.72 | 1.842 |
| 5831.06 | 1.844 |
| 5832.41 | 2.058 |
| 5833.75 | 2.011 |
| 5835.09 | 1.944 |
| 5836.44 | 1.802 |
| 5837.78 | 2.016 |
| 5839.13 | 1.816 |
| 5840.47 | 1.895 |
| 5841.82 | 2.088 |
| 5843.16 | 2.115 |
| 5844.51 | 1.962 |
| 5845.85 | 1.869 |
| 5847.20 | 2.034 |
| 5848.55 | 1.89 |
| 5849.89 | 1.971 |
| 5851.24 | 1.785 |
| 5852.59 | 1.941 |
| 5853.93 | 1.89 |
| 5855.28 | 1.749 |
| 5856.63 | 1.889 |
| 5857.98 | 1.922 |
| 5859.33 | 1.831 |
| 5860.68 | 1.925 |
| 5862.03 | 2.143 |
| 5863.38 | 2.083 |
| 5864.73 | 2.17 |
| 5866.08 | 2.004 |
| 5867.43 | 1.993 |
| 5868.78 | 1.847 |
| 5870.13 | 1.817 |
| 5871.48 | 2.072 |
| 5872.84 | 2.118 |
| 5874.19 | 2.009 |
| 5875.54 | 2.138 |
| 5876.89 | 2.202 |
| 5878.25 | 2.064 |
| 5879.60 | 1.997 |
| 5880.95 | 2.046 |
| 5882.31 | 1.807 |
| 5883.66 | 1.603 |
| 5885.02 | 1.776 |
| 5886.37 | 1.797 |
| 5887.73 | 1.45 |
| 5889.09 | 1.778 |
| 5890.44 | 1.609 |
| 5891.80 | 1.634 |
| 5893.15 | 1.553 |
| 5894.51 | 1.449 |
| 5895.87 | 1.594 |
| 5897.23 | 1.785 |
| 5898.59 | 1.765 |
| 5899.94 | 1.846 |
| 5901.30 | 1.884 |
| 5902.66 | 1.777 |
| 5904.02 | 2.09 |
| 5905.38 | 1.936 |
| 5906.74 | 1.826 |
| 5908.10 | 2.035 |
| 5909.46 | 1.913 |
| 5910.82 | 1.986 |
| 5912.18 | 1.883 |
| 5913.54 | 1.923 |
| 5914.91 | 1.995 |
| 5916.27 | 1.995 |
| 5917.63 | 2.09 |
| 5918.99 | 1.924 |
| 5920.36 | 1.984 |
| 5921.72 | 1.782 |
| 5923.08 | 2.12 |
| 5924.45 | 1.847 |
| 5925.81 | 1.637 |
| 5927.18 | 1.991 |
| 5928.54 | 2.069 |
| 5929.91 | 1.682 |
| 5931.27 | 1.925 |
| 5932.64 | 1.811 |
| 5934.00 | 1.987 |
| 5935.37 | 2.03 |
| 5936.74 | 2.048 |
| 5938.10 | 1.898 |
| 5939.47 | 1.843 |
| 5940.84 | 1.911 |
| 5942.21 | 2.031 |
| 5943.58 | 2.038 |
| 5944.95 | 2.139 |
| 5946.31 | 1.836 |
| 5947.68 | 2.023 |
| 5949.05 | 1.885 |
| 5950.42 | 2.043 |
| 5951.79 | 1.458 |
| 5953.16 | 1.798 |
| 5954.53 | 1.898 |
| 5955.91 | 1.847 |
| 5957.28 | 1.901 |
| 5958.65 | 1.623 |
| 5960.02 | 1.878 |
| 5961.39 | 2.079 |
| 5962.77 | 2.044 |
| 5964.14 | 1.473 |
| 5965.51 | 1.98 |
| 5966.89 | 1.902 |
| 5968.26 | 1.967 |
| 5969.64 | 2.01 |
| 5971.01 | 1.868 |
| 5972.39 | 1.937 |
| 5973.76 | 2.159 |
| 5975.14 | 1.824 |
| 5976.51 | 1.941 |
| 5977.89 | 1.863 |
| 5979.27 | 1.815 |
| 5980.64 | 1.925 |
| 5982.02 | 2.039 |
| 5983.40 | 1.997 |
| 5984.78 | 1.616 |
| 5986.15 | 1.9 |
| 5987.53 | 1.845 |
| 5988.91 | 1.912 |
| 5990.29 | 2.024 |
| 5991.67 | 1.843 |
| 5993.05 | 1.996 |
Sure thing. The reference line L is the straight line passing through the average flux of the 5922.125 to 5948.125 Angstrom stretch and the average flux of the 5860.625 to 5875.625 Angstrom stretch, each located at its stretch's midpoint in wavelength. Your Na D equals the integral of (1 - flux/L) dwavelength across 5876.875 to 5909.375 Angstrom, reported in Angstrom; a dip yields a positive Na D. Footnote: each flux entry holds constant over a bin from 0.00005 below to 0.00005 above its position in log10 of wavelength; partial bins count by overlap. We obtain 3.2 Angstrom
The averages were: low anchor 2.03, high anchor 1.94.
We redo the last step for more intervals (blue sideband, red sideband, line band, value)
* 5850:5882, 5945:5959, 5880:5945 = 1.6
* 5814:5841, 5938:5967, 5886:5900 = 2.0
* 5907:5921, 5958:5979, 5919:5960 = 0.8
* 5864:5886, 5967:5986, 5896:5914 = 0.7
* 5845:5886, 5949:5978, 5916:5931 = -0.1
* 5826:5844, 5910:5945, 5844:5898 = 1.8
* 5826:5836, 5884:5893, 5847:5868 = -1.6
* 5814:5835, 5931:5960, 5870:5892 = 0.6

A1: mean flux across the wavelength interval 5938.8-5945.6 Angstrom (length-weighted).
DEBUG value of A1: 1.99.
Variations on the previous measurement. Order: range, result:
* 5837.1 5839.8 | 1.92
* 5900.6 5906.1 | 1.92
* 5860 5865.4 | 2.08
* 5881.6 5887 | 1.75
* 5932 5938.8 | 1.96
